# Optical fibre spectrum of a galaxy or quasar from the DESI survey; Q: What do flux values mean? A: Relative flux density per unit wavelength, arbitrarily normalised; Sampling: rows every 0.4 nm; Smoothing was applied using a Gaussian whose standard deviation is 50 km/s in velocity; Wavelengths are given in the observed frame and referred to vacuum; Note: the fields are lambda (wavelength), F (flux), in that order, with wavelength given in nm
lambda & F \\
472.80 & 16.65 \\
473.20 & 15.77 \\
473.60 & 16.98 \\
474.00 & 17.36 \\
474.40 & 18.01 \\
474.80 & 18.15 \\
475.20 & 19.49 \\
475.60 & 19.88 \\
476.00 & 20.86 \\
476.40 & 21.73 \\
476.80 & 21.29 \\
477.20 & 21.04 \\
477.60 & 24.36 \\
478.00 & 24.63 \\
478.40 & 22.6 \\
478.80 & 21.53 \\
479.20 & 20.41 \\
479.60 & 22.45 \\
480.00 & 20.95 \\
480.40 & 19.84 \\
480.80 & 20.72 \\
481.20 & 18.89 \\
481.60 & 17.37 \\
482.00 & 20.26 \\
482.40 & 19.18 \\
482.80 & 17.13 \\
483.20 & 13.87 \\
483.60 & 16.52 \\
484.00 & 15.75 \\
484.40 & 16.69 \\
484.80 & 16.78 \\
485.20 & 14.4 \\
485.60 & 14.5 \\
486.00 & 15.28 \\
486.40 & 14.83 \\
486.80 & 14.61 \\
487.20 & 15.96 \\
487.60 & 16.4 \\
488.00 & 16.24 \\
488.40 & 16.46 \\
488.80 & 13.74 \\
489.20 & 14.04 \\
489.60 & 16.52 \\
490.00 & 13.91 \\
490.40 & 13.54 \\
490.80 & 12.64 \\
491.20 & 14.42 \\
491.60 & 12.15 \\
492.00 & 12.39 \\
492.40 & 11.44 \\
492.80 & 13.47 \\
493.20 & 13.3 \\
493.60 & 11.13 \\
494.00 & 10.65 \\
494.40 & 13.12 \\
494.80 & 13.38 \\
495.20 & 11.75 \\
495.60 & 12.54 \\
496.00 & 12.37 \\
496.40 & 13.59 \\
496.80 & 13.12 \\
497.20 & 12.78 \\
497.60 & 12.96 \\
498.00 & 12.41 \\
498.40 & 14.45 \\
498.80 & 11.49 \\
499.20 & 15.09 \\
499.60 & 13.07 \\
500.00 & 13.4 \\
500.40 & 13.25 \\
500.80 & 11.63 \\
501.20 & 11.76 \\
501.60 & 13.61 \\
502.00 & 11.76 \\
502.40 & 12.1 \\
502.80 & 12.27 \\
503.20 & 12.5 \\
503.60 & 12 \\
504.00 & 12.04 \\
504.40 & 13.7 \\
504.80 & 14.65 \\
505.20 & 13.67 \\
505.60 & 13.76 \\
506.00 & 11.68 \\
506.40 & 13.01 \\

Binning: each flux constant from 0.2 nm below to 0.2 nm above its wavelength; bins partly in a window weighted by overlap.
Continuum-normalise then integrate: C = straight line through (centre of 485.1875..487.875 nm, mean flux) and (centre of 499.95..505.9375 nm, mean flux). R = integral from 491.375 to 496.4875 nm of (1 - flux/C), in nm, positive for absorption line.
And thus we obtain 0.62 nm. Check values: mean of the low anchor 15.2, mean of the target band 12.4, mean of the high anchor 12.8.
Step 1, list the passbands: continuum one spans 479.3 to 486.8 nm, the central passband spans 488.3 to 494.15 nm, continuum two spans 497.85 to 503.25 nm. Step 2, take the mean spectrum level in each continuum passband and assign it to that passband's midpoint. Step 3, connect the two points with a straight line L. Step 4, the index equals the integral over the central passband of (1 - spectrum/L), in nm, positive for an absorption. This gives 0.77 nm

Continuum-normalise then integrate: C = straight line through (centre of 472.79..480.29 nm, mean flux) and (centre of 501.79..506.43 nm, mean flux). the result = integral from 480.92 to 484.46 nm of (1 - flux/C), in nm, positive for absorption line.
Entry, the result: 0.24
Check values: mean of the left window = 20.3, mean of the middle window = 17.4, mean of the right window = 12.8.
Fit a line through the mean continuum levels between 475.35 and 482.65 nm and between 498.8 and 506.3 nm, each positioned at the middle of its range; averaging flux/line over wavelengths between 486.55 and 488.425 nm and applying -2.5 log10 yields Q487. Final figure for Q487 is 0.139 mag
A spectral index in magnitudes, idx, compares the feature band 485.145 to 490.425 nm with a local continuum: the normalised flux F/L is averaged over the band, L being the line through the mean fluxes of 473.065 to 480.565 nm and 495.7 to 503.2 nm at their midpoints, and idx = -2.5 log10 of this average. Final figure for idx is 0.112 mag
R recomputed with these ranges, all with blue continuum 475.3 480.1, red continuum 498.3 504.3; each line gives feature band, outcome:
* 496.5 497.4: 0.08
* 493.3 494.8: 0.34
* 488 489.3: 0.19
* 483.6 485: 0.20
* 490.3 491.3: 0.20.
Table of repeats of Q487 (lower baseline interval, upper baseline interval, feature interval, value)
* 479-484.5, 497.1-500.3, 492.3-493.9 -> 0.217 mag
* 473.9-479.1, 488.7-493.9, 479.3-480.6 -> -0.103 mag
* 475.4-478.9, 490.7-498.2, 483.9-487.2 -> 0.137 mag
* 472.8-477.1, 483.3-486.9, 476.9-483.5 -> -0.181 mag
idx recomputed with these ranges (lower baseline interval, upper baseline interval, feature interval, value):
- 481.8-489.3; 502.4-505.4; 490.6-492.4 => 0.18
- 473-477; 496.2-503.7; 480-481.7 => -0.12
